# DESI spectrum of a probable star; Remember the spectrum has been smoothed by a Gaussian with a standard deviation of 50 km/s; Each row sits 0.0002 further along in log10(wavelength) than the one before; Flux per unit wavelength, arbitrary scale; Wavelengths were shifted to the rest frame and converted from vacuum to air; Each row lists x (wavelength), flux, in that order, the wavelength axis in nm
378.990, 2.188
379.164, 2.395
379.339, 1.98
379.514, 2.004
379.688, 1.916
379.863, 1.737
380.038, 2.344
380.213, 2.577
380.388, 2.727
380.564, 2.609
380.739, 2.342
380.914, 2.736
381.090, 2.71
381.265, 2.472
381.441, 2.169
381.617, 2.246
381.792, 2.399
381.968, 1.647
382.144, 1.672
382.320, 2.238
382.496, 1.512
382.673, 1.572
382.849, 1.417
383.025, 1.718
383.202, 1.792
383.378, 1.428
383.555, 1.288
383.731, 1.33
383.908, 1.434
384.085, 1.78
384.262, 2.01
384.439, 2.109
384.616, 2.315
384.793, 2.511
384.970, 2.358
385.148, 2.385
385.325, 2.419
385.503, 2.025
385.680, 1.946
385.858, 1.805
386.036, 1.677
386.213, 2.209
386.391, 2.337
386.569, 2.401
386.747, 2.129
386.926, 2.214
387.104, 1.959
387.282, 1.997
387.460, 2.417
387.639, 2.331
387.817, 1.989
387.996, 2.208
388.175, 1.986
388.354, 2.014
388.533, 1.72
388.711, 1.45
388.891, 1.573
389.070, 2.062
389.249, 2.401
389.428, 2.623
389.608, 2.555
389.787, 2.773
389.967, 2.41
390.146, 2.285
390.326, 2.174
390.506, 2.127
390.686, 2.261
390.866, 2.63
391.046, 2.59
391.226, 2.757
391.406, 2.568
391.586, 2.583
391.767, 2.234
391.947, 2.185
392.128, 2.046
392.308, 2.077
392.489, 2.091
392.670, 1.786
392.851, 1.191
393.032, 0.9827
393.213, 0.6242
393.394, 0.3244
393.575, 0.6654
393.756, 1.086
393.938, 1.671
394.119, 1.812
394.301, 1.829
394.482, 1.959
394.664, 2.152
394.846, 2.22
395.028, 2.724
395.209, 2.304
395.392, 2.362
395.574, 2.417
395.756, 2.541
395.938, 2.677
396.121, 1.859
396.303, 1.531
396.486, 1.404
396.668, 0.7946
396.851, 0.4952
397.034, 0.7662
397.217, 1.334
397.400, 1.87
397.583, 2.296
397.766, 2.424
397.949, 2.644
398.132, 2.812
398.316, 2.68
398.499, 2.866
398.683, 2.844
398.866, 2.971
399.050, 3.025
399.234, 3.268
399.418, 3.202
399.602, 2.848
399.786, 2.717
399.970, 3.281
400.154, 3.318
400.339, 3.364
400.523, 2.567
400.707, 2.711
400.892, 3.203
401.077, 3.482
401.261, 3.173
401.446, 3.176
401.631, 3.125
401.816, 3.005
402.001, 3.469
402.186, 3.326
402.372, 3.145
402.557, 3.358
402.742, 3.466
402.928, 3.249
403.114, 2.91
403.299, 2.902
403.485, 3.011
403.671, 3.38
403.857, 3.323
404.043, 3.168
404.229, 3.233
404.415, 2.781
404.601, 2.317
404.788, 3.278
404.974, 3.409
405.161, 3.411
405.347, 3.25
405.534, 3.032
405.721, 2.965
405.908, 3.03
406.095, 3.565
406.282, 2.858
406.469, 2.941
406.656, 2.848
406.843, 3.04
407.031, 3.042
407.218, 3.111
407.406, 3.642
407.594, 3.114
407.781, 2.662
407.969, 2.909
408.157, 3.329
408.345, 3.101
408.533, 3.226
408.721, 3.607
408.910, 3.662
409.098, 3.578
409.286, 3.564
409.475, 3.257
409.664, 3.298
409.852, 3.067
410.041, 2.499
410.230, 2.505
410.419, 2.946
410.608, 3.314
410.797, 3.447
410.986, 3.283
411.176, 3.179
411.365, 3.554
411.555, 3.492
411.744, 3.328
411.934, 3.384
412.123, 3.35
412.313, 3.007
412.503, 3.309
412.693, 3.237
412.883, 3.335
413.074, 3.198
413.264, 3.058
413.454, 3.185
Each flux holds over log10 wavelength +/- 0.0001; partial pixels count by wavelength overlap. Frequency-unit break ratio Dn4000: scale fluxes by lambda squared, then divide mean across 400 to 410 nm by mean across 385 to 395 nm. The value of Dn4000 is 1.69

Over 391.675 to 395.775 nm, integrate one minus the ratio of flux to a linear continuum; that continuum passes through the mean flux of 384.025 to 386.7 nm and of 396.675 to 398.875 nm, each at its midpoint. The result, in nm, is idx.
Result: 0.632 nm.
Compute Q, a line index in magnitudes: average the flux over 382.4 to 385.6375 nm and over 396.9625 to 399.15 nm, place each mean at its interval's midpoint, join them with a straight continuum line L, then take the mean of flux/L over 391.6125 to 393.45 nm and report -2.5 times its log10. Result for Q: 0.326 mag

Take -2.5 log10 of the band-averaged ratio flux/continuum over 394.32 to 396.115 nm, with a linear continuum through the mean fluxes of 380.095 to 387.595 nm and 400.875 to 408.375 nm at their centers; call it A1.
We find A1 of 0.14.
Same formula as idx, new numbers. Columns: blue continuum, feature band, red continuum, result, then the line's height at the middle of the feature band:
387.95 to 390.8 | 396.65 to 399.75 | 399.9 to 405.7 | 0.53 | 2.81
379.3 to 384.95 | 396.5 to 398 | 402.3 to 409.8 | 0.66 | 2.75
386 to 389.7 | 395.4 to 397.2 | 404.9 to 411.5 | 0.65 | 2.56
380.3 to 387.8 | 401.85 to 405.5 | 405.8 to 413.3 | -0.30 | 2.94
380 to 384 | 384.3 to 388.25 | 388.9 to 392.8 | -0.02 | 2.16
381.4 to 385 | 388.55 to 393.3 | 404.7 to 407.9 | 0.32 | 2.27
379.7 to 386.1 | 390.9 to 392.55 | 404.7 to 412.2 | 0.05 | 2.44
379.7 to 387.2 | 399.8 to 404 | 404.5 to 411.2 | -0.42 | 2.88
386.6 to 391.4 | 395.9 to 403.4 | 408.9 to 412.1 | 0.21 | 2.73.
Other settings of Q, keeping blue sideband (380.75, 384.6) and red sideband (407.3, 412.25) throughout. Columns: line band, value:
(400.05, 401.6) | -0.120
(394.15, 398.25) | 0.285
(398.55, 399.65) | -0.118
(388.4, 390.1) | 0.029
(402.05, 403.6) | -0.102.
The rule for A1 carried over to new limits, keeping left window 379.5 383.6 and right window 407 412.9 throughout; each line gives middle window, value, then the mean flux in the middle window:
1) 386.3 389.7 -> 0.10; 2.12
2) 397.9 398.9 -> -0.02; 2.8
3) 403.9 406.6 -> -0.02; 3.09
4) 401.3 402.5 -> -0.11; 3.21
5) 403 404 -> -0.05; 3.11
